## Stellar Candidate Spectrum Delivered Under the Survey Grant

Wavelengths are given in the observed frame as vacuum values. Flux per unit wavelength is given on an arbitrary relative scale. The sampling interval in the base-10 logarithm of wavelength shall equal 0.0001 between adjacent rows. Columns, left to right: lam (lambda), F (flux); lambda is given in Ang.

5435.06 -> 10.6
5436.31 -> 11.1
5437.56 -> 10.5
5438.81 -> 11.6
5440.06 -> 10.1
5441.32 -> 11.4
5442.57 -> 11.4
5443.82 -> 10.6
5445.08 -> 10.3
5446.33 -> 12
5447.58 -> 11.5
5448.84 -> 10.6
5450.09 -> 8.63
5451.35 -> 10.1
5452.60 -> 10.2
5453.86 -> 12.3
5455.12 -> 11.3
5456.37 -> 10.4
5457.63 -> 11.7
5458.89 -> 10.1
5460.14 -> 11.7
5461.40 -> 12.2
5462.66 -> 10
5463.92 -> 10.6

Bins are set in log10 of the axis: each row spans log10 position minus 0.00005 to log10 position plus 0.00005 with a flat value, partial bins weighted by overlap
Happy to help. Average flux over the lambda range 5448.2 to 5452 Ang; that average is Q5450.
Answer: 9.78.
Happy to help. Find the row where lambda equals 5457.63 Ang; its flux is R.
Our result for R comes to 11.7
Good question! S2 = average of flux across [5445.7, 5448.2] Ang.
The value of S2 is 11.8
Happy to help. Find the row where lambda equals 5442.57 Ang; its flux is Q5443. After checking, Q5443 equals 11.4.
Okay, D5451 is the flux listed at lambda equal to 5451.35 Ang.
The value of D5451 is 10.1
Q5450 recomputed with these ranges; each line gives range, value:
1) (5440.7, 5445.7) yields 10.9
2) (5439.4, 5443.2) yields 11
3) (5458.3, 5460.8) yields 10.9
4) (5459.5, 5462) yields 12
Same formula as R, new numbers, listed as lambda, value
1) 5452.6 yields 10.2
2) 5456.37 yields 10.4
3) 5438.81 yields 11.6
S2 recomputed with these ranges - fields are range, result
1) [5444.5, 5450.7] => 10.6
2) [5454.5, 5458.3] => 11.1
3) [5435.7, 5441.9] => 10.9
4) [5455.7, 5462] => 11.2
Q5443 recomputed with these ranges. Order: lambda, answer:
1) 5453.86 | 12.3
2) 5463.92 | 10.6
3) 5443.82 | 10.6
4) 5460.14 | 11.7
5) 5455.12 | 11.3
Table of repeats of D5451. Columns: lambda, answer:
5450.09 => 8.63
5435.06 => 10.6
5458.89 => 10.1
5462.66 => 10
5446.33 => 12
